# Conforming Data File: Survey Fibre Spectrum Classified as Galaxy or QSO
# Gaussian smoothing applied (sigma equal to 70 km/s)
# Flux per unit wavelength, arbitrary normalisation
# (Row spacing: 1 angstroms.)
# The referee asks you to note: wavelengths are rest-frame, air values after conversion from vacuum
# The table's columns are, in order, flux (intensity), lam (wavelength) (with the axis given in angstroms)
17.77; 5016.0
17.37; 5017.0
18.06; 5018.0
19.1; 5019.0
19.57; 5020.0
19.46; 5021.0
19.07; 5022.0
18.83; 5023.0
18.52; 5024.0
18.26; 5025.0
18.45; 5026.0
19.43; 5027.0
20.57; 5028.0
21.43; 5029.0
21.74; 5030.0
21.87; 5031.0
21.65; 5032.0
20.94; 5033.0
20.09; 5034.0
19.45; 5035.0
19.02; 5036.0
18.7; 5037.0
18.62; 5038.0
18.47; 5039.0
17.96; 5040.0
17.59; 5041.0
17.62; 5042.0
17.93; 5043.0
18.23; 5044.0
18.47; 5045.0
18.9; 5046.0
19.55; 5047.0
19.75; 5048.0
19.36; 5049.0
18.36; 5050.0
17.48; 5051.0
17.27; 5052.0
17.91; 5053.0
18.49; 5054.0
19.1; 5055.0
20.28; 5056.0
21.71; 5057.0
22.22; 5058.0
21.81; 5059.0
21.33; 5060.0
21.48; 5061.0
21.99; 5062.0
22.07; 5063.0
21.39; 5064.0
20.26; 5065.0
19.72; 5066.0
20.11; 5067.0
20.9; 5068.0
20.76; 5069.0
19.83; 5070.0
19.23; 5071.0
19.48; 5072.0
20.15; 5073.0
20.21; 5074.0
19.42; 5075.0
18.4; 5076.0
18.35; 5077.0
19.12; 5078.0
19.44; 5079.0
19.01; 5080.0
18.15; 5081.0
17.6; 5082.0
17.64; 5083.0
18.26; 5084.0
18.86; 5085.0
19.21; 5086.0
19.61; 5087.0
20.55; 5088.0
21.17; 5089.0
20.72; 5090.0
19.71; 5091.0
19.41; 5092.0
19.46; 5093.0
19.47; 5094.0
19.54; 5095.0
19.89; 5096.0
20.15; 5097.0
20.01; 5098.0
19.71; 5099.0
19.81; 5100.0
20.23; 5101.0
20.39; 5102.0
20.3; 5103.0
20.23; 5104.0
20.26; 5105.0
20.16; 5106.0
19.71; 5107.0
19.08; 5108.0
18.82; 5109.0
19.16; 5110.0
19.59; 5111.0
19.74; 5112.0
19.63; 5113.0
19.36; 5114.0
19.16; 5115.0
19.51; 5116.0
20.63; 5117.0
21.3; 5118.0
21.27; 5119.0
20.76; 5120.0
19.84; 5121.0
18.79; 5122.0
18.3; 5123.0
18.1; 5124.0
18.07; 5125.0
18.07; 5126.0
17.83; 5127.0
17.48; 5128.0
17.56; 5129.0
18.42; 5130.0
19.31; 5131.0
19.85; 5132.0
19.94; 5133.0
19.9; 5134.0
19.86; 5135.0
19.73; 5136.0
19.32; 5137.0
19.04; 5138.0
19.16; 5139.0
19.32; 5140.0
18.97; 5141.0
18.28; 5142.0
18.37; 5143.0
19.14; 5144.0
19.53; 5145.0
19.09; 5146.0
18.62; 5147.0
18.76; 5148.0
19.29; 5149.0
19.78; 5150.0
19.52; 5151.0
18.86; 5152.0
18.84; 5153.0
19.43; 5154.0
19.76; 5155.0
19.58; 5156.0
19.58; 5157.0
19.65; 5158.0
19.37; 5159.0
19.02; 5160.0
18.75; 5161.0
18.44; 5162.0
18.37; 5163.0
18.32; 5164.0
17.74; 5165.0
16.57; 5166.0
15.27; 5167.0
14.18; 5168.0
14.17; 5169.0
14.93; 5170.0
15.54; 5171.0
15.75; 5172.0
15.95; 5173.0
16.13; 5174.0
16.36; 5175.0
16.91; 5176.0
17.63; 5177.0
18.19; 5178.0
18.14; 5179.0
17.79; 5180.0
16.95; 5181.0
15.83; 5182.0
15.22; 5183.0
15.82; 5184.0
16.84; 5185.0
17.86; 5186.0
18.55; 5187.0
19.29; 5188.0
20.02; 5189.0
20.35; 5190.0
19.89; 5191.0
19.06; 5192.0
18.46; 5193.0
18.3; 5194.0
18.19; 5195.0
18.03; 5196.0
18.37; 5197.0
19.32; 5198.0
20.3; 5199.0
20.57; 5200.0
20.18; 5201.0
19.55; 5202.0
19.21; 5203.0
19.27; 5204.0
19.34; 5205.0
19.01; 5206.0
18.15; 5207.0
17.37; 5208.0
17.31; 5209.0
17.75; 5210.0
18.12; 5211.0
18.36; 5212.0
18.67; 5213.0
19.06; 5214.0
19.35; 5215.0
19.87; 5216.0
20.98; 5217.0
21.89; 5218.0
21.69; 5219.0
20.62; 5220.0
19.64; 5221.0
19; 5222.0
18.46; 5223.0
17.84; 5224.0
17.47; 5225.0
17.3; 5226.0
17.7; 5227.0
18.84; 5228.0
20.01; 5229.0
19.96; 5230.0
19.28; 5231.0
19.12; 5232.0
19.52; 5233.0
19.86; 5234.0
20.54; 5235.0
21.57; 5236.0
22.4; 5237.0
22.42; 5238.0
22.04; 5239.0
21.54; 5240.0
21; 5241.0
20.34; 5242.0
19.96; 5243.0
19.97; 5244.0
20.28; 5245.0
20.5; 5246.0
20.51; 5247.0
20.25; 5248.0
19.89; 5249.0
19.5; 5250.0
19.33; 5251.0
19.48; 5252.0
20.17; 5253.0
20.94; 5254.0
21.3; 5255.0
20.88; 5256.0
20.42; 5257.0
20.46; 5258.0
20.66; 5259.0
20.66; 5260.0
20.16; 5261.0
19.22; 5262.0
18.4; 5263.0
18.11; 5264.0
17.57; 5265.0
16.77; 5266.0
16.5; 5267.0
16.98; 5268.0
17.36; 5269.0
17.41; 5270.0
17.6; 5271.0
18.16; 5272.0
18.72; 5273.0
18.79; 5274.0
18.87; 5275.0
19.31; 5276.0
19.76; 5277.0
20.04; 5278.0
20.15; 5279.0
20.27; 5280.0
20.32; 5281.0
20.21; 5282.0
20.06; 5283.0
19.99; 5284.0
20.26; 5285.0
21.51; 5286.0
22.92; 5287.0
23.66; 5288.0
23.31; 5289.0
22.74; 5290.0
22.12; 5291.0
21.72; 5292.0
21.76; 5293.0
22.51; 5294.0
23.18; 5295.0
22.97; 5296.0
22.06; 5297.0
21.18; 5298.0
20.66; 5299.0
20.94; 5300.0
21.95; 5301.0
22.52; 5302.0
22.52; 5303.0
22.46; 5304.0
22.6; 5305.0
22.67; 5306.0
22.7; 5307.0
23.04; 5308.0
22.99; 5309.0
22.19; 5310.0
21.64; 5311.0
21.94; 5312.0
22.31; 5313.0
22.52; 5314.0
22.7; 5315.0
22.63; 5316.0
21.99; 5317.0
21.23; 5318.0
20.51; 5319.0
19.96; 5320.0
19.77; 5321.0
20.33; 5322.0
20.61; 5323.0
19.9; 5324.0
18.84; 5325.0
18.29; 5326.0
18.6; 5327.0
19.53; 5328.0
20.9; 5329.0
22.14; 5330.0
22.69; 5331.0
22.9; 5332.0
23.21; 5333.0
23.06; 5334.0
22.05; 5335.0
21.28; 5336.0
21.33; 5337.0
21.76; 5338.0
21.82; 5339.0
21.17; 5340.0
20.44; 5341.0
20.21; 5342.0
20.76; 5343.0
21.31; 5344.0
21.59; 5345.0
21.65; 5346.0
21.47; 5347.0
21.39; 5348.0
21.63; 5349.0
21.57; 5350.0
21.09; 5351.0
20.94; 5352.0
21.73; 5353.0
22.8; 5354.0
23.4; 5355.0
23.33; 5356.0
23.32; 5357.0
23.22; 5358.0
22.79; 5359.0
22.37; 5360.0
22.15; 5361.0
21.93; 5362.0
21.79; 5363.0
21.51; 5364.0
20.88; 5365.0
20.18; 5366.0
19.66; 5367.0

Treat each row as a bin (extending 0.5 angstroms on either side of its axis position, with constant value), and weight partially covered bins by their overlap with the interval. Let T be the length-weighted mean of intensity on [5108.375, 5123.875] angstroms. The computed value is 19.7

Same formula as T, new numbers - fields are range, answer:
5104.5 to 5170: 18.9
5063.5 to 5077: 19.9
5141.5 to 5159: 19.2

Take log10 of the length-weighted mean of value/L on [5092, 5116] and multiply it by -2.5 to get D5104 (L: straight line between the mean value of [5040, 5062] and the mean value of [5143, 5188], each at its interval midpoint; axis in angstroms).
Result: -0.06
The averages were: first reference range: 19.3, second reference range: 17.8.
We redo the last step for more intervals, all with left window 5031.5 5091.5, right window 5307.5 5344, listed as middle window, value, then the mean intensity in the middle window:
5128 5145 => 0.052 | 19.1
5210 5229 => 0.079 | 19.1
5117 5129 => 0.048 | 19.1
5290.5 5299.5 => -0.046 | 22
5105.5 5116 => 0.023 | 19.4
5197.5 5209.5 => 0.074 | 19.1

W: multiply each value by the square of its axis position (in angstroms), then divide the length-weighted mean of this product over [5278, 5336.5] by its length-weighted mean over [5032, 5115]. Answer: 1.21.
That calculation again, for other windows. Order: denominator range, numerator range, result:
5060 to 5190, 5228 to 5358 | 1.18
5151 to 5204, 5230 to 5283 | 1.13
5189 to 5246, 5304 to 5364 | 1.16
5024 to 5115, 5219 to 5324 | 1.13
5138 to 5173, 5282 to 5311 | 1.28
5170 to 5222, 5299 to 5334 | 1.22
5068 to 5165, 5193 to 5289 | 1.06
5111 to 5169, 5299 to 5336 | 1.22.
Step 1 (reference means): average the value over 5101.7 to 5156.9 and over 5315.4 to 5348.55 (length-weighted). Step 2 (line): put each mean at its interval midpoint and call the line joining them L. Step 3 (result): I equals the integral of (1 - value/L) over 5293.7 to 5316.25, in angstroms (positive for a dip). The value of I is -1.6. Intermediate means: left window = 19.3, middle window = 22.3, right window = 21.1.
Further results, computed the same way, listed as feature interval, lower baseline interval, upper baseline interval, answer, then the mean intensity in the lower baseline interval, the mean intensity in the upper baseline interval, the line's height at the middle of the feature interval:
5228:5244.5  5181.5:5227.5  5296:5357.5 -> -0.88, 18.8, 21.6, 19.5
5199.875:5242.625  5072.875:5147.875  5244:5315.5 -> 1.32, 19.4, 20.6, 20.2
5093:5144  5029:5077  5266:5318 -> 1.69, 19.7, 21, 20.1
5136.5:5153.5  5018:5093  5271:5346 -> 0.93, 19.5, 21.3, 20.2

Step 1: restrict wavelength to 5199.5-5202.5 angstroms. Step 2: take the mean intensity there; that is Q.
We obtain 20.1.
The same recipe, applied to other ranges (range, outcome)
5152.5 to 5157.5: 19.4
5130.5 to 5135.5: 19.8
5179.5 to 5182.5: 16.9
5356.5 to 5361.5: 22.8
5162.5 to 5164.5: 18.3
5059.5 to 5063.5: 21.7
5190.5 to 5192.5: 19.5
